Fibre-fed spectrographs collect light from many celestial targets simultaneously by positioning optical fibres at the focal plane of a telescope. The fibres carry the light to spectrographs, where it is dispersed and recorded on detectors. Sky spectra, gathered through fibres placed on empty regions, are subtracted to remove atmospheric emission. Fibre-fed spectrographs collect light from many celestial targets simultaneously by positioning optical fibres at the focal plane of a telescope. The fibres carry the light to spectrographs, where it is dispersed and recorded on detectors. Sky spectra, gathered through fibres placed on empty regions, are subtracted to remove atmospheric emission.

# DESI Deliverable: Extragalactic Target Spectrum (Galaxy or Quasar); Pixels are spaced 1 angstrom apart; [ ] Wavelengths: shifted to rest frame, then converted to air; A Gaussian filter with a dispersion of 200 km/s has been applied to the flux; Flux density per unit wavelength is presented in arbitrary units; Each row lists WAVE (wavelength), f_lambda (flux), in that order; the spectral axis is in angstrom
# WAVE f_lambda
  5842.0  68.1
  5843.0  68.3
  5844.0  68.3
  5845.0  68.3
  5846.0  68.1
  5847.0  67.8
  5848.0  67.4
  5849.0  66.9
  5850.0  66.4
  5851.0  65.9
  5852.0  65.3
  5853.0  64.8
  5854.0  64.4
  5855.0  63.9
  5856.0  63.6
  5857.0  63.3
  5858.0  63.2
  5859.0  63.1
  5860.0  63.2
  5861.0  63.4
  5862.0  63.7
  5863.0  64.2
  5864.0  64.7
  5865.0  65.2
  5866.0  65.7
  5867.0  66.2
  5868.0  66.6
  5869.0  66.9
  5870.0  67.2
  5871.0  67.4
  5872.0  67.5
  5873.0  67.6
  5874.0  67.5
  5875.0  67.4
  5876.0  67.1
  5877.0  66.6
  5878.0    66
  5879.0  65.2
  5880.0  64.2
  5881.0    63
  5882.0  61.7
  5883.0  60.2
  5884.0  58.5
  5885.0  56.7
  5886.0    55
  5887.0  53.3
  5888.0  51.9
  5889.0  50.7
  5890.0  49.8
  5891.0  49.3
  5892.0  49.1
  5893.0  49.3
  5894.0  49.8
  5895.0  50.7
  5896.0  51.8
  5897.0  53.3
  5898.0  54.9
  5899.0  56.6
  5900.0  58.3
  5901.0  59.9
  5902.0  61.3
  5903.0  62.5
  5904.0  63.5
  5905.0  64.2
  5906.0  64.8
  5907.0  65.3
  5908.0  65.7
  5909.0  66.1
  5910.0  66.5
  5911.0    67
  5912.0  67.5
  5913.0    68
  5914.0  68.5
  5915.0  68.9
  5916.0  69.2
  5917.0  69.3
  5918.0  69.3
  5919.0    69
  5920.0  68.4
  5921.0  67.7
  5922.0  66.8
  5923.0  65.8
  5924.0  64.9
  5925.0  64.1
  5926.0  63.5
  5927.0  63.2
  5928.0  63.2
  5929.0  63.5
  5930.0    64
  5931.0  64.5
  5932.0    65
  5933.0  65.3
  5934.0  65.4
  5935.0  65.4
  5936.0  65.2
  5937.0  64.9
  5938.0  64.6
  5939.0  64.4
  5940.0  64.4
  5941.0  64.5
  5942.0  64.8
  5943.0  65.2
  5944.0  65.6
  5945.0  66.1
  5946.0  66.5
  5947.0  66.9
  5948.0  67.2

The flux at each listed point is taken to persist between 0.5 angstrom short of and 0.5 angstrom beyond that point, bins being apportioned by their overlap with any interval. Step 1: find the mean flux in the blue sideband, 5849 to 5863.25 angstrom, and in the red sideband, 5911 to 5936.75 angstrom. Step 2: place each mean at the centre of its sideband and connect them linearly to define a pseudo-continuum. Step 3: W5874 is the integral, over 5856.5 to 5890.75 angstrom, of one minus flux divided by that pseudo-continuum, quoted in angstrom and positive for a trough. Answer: 1.1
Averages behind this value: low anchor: 64.3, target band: 62.7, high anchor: 66.2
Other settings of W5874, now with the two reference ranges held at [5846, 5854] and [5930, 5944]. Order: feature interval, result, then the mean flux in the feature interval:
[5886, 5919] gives 2.77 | 59.9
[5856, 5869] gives 0.33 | 64.4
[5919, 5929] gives -0.04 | 65.4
